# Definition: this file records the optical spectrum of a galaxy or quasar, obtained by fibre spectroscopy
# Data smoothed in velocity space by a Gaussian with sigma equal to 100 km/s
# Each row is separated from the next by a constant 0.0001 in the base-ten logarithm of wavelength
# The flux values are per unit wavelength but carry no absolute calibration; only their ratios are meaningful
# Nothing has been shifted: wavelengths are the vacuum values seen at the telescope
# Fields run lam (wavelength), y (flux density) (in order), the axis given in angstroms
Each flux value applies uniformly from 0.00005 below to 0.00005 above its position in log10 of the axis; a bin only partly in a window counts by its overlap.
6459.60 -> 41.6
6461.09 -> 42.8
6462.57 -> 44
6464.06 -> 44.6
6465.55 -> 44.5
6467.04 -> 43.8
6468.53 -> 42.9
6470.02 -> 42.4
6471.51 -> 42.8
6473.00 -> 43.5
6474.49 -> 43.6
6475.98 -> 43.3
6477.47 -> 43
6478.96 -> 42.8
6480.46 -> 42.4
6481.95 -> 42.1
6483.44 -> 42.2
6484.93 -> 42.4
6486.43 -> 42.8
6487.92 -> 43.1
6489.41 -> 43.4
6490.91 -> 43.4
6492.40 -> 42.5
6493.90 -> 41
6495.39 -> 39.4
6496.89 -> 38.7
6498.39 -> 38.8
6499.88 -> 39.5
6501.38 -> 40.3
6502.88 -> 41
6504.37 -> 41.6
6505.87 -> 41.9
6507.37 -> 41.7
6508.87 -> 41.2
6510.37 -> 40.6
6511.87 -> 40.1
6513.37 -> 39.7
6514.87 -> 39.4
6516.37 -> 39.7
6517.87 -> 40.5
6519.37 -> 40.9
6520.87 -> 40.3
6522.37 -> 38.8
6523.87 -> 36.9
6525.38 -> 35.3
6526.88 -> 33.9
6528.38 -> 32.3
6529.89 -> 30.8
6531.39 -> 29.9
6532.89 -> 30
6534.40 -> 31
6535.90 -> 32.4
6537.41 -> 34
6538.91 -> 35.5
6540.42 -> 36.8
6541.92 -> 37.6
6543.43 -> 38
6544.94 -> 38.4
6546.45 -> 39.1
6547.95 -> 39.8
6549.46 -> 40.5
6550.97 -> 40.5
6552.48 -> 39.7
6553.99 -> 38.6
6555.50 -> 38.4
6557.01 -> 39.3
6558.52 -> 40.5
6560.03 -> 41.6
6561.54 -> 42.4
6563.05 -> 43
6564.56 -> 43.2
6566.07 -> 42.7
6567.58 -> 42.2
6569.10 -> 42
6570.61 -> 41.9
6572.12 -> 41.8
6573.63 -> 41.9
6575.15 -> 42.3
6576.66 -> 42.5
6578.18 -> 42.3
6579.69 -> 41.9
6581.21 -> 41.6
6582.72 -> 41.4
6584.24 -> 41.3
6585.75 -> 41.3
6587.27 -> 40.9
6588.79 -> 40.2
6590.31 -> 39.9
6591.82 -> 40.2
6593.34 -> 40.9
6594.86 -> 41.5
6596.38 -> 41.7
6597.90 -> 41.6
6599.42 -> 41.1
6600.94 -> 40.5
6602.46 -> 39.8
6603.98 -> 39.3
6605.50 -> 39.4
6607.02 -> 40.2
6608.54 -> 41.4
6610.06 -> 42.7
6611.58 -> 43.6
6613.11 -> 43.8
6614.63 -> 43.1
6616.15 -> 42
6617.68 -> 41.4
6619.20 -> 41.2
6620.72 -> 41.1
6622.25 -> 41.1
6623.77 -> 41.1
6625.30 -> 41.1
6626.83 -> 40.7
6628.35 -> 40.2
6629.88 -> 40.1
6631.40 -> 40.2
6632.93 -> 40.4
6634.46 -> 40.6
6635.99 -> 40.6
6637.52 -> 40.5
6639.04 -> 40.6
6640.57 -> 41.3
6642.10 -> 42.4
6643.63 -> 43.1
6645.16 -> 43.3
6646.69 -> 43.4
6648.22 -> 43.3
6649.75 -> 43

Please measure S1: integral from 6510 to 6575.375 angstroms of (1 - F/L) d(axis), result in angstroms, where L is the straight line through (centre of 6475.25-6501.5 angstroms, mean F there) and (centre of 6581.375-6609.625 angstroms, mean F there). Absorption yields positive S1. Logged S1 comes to 4.4 angstroms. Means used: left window 41.8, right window 40.7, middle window 38.5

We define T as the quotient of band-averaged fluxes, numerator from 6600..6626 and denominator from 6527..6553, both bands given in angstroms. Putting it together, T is 1.2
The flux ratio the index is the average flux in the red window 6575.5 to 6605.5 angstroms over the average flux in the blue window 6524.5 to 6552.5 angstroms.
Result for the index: 1.16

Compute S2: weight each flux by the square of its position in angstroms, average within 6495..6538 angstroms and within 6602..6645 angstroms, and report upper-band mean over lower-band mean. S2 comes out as 1.13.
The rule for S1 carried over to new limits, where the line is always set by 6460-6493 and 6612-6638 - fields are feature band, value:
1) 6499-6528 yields 2.1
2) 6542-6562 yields 1.2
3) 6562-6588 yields -0.1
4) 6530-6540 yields 2.4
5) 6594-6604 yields 0.1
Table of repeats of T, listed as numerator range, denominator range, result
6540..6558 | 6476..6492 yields 0.91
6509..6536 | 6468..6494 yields 0.85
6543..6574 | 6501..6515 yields 1.00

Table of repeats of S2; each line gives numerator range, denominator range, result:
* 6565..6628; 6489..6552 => 1.11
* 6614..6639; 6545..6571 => 1.02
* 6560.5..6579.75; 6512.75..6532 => 1.17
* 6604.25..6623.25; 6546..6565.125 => 1.05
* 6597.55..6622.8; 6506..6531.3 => 1.12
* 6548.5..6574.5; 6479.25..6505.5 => 1.01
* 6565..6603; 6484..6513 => 1.03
